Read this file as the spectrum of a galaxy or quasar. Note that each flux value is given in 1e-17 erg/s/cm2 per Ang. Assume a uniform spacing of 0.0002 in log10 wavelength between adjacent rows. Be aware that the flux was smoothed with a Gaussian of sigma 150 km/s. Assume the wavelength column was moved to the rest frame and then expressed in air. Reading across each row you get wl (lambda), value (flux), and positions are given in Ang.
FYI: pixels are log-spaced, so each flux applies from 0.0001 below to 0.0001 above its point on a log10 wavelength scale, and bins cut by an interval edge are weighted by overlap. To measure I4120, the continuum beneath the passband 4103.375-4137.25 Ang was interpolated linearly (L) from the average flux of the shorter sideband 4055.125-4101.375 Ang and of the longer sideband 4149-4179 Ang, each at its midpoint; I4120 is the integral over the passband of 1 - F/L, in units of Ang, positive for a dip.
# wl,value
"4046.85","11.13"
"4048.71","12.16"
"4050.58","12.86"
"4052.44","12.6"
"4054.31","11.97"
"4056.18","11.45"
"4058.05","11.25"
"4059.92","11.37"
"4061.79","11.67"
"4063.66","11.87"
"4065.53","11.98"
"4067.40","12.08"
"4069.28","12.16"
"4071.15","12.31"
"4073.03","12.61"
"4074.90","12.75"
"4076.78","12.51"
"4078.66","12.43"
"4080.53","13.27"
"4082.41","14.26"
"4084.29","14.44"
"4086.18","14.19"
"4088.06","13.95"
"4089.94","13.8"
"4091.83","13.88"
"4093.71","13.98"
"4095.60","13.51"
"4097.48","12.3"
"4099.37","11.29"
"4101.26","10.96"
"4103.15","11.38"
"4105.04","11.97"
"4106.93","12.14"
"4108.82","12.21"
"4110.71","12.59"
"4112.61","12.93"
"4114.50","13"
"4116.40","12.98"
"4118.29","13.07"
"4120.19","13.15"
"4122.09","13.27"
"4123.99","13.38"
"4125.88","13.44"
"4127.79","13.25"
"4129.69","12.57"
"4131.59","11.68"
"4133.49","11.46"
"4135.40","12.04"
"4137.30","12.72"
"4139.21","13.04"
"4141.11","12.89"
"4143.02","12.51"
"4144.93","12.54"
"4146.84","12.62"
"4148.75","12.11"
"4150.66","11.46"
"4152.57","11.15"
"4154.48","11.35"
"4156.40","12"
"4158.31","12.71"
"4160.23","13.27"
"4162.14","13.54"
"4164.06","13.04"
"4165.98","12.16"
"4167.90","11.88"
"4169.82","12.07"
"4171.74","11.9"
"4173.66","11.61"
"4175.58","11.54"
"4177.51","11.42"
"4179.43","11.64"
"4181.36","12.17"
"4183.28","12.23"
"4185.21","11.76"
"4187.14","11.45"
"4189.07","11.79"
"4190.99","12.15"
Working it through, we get -0.7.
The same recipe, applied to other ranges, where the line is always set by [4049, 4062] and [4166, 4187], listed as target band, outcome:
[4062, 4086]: -1.72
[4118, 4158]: -2.05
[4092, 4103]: -0.52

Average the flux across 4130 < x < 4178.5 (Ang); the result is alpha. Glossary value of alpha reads 12.2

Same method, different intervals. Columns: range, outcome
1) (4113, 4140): 12.8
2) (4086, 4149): 12.7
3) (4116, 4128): 13.2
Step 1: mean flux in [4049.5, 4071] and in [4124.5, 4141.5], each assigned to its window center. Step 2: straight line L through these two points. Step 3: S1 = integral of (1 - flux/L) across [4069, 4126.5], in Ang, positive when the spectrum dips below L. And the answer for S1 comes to -3.00 Ang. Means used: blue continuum 11.9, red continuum 12.6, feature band 12.9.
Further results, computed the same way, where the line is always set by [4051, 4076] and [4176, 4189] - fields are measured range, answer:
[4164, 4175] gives -0.2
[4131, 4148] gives -0.8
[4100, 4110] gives 0.2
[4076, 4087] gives -1.4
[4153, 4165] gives -0.8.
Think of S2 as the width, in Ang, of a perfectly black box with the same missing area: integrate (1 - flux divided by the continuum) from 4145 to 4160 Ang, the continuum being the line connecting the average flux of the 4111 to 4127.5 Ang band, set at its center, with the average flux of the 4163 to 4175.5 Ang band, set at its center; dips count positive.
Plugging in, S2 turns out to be 0.5 Ang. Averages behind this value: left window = 13.1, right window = 12.1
